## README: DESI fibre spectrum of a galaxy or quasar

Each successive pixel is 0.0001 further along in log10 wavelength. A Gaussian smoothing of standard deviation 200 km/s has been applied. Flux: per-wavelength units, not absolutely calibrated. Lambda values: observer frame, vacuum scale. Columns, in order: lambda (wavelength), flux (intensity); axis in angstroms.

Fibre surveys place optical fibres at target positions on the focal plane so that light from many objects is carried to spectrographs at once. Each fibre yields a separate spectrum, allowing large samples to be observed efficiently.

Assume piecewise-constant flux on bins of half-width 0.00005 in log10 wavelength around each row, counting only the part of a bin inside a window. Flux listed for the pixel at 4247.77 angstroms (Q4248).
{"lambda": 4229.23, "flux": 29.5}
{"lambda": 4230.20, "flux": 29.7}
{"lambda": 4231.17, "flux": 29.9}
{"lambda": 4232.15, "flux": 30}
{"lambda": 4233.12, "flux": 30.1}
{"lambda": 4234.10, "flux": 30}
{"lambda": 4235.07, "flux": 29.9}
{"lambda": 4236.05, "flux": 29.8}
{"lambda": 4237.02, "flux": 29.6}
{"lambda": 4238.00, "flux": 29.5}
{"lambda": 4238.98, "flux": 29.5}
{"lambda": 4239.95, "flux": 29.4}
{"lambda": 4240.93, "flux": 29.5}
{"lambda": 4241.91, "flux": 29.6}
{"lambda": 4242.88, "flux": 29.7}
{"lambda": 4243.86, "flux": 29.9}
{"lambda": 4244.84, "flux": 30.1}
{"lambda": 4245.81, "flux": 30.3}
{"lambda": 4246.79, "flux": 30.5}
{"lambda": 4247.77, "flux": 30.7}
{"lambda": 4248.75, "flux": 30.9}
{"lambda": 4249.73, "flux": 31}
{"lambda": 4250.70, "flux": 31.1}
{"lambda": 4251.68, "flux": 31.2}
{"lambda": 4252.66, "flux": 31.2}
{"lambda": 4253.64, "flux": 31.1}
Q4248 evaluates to 30.7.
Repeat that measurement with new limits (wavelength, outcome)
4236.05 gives 29.8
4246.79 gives 30.5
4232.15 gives 30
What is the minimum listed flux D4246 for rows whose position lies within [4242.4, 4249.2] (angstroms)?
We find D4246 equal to 29.7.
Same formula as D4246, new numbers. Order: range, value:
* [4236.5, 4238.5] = 29.5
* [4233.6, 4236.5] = 29.8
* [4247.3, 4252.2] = 30.7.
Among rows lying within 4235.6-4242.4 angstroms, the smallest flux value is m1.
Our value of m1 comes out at 29.4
